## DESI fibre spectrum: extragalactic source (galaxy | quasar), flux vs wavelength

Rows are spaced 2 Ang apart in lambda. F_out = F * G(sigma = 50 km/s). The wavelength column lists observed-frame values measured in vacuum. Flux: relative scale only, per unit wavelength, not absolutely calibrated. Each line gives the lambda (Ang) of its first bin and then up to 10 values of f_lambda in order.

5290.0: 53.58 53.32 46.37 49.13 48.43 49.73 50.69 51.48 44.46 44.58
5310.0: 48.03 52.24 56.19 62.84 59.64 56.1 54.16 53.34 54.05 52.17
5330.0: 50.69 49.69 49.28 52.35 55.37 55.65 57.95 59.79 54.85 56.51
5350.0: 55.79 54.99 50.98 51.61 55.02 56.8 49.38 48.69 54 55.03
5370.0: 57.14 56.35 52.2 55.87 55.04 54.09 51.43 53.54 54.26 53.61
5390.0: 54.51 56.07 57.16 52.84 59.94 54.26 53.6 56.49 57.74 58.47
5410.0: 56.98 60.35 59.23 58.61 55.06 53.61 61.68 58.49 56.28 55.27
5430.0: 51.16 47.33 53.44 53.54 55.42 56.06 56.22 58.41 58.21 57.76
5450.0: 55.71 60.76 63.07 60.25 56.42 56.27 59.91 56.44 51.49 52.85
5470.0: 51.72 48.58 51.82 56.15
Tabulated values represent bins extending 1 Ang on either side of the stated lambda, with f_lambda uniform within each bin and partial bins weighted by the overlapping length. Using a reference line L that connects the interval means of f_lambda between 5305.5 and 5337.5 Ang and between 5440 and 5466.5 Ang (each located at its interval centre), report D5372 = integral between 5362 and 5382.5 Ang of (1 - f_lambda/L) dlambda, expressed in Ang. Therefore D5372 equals 0.3 Ang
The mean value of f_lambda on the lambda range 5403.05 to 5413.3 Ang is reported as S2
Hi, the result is 58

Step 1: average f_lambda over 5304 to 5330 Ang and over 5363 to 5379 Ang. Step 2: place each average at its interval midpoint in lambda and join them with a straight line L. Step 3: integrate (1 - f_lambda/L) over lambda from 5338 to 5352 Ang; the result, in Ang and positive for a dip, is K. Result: -0.7 Ang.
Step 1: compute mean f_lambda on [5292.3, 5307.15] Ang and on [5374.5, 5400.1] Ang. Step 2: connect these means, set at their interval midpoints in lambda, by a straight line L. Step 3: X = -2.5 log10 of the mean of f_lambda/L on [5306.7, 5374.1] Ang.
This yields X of -0.048 mag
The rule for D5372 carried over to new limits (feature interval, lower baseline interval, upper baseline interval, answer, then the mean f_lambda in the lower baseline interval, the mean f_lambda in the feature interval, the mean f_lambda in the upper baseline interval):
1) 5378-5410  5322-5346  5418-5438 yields -0.57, 53.7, 55.3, 54.6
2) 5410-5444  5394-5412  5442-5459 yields 1.04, 56.6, 55.8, 58.7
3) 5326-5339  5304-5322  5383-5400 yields 0.43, 53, 51.8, 55.2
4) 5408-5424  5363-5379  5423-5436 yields -1.25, 54.3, 58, 53.7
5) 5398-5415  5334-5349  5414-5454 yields -0.39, 55.6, 57.3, 56.2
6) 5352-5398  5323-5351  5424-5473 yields 0.48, 54.1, 54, 55.6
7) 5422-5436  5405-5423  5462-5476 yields 0.59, 58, 54.2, 53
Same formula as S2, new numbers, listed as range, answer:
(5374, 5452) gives 55.7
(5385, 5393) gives 54.6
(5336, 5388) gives 54.4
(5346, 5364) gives 53.7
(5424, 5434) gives 53.2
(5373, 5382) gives 54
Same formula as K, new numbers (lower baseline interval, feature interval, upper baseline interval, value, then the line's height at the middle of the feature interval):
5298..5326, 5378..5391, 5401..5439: 0.26 Ang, 54.8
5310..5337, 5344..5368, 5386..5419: 0.47 Ang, 54.9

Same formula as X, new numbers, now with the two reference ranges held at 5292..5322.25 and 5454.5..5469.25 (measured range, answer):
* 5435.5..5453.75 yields -0.03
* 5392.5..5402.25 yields -0.03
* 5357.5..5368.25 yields 0.01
